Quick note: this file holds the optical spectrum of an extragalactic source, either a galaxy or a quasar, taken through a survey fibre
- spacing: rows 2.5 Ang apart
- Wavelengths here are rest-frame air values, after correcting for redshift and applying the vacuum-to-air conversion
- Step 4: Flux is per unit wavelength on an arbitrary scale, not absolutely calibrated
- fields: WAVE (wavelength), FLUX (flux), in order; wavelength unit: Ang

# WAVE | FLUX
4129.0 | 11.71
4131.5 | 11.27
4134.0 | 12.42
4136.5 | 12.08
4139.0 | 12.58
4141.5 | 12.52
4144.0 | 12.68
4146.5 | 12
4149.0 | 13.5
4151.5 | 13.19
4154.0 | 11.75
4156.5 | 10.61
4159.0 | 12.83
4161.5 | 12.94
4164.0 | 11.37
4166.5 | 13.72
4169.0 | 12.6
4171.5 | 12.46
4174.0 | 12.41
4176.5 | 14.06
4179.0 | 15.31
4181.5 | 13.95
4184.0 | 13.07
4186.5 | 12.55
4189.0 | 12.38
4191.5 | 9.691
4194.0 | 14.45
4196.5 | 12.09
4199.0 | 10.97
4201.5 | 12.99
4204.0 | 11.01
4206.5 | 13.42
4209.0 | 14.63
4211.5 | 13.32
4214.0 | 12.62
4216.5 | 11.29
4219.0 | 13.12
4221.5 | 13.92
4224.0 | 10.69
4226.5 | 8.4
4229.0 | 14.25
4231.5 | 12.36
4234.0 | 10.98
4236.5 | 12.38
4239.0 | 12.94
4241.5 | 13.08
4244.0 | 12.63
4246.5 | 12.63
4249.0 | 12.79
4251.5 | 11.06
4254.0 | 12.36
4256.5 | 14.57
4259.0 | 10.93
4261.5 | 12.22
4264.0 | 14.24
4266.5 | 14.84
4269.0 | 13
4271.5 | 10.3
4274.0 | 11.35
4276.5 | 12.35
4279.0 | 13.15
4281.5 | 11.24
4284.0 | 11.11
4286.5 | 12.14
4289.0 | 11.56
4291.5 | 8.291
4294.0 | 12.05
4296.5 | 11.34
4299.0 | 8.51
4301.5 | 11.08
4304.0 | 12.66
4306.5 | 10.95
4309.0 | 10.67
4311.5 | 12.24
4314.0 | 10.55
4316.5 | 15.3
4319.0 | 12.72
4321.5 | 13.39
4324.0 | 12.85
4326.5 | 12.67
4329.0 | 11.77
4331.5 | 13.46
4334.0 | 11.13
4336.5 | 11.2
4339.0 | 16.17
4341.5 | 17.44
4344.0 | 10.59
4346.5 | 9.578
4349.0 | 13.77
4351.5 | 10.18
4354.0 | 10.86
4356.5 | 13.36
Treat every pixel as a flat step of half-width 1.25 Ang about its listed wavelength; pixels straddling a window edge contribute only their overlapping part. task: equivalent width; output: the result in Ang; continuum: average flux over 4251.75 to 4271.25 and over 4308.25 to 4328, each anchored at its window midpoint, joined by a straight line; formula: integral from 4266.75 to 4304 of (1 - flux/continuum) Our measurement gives 4.0 Ang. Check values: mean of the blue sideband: 12.9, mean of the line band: 11.4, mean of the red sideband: 12.6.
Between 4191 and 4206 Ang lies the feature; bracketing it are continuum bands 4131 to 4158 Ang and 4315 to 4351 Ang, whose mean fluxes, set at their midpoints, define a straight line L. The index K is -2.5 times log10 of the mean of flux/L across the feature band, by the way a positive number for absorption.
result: 0.036 mag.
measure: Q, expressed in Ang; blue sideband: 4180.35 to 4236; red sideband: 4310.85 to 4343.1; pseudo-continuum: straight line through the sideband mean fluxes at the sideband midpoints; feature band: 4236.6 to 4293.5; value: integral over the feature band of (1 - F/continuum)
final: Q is 2.3 Ang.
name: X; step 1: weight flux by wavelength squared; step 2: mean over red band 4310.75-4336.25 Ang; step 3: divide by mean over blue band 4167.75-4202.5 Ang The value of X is 1.05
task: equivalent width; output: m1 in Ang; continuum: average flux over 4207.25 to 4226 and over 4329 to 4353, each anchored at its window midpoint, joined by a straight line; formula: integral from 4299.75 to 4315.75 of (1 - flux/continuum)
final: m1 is 1.5 Ang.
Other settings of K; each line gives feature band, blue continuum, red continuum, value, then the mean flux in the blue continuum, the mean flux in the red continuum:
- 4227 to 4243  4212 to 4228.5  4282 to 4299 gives -0.07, 11.9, 10.9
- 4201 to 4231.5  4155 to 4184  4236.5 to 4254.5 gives 0.02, 12.9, 12.5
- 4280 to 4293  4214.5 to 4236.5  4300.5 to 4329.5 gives 0.11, 11.9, 12.3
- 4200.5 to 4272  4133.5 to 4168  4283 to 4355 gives -0.03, 12.4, 11.9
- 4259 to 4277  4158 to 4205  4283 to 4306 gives -0.10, 12.7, 11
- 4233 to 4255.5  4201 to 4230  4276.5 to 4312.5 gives -0.03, 12.4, 11.2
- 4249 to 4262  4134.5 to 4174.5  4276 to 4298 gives -0.06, 12.5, 11.4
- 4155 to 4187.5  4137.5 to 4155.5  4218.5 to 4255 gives -0.04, 12.6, 12.2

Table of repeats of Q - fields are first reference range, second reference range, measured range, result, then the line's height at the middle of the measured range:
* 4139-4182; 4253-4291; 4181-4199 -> 0.32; 12.7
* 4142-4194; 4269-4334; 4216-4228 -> 0.75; 12.3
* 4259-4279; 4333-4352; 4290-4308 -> 2.67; 12.6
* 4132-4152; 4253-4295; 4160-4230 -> -1.45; 12.4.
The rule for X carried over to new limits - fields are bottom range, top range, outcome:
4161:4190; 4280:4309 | 0.89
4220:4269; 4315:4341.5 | 1.10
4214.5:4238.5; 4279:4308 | 0.95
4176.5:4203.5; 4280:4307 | 0.91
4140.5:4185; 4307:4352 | 1.06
